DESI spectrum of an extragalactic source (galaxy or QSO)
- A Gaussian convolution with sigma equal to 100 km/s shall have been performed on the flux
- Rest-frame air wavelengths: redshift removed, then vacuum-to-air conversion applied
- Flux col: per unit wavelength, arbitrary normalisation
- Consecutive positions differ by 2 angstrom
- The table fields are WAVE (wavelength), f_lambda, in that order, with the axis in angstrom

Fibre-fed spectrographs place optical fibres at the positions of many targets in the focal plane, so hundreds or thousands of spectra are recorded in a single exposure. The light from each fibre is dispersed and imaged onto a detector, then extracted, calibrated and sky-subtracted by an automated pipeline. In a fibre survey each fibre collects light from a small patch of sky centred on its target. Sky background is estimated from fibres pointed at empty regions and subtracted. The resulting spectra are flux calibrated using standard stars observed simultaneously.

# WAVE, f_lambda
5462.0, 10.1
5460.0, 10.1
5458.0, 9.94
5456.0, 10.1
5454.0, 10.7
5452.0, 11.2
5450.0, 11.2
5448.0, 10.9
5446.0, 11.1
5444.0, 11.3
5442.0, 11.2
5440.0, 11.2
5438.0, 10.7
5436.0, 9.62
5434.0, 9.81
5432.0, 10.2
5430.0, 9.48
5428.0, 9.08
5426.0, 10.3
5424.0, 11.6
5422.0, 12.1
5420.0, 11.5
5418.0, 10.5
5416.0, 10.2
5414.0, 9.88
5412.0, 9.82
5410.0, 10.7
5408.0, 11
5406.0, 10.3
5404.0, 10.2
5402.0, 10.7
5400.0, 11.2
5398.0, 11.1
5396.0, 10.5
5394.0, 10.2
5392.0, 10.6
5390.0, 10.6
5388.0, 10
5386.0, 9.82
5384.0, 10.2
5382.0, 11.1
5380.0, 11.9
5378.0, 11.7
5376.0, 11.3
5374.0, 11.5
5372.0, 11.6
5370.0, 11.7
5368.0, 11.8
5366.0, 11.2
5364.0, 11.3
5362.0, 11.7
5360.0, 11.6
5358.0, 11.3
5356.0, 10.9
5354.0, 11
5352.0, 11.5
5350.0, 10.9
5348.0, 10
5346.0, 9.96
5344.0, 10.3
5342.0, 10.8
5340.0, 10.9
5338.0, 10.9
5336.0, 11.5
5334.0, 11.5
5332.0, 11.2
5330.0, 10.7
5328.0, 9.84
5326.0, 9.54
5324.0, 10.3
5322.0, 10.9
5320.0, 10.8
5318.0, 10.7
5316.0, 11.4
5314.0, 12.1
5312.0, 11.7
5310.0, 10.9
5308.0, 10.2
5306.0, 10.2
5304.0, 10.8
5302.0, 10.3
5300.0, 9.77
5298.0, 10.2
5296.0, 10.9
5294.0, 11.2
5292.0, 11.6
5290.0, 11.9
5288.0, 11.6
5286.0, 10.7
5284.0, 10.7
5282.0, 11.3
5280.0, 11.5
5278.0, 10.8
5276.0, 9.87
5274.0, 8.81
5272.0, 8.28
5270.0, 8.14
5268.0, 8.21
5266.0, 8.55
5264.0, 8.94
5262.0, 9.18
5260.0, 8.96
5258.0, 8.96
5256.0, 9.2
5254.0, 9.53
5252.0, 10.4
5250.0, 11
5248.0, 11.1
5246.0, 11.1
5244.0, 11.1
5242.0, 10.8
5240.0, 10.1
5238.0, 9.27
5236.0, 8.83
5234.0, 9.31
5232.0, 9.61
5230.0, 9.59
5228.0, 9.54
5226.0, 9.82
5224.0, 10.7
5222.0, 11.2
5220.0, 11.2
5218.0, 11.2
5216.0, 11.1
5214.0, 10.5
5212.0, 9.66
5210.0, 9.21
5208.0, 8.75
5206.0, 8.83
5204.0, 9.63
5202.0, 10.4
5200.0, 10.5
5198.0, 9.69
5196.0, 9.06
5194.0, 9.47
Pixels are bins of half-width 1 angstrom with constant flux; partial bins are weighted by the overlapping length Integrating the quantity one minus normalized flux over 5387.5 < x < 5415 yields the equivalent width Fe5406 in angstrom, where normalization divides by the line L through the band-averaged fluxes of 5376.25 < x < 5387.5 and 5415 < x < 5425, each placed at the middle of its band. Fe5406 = 1.4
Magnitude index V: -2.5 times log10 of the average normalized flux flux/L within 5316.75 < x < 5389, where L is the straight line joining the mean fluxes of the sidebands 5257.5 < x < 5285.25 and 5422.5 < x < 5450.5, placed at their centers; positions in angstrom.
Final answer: -0.10 mag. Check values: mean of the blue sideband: 9.46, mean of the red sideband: 10.6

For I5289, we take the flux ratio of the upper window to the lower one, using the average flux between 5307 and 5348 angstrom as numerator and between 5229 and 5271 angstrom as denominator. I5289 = 1.1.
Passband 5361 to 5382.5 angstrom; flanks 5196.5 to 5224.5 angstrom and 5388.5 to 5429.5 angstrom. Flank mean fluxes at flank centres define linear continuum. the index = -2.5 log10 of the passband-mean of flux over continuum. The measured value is -0.10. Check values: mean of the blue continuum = 10.2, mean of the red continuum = 10.6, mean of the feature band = 11.5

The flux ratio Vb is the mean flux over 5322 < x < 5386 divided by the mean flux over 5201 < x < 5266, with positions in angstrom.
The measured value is 1.11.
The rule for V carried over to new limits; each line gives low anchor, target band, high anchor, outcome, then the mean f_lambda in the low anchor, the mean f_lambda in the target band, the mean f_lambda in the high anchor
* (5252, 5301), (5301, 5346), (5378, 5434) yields -0.06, 9.96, 10.8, 10.6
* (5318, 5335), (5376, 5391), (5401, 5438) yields -0.03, 10.6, 10.8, 10.4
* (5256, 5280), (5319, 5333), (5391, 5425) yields -0.08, 9.09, 10.5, 10.7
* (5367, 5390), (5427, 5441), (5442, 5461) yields 0.09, 11.1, 10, 10.8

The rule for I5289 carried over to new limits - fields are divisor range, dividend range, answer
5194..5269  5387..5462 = 1.07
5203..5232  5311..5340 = 1.09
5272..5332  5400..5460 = 0.99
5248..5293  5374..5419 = 1.07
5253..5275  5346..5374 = 1.28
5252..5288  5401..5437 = 1.08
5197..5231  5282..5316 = 1.09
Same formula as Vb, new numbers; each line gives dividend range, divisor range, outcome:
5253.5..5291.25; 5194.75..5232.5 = 0.97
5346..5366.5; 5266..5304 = 1.08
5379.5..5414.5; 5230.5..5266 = 1.07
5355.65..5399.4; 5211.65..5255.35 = 1.08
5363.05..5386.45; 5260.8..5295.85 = 1.12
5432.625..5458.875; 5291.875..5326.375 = 0.99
